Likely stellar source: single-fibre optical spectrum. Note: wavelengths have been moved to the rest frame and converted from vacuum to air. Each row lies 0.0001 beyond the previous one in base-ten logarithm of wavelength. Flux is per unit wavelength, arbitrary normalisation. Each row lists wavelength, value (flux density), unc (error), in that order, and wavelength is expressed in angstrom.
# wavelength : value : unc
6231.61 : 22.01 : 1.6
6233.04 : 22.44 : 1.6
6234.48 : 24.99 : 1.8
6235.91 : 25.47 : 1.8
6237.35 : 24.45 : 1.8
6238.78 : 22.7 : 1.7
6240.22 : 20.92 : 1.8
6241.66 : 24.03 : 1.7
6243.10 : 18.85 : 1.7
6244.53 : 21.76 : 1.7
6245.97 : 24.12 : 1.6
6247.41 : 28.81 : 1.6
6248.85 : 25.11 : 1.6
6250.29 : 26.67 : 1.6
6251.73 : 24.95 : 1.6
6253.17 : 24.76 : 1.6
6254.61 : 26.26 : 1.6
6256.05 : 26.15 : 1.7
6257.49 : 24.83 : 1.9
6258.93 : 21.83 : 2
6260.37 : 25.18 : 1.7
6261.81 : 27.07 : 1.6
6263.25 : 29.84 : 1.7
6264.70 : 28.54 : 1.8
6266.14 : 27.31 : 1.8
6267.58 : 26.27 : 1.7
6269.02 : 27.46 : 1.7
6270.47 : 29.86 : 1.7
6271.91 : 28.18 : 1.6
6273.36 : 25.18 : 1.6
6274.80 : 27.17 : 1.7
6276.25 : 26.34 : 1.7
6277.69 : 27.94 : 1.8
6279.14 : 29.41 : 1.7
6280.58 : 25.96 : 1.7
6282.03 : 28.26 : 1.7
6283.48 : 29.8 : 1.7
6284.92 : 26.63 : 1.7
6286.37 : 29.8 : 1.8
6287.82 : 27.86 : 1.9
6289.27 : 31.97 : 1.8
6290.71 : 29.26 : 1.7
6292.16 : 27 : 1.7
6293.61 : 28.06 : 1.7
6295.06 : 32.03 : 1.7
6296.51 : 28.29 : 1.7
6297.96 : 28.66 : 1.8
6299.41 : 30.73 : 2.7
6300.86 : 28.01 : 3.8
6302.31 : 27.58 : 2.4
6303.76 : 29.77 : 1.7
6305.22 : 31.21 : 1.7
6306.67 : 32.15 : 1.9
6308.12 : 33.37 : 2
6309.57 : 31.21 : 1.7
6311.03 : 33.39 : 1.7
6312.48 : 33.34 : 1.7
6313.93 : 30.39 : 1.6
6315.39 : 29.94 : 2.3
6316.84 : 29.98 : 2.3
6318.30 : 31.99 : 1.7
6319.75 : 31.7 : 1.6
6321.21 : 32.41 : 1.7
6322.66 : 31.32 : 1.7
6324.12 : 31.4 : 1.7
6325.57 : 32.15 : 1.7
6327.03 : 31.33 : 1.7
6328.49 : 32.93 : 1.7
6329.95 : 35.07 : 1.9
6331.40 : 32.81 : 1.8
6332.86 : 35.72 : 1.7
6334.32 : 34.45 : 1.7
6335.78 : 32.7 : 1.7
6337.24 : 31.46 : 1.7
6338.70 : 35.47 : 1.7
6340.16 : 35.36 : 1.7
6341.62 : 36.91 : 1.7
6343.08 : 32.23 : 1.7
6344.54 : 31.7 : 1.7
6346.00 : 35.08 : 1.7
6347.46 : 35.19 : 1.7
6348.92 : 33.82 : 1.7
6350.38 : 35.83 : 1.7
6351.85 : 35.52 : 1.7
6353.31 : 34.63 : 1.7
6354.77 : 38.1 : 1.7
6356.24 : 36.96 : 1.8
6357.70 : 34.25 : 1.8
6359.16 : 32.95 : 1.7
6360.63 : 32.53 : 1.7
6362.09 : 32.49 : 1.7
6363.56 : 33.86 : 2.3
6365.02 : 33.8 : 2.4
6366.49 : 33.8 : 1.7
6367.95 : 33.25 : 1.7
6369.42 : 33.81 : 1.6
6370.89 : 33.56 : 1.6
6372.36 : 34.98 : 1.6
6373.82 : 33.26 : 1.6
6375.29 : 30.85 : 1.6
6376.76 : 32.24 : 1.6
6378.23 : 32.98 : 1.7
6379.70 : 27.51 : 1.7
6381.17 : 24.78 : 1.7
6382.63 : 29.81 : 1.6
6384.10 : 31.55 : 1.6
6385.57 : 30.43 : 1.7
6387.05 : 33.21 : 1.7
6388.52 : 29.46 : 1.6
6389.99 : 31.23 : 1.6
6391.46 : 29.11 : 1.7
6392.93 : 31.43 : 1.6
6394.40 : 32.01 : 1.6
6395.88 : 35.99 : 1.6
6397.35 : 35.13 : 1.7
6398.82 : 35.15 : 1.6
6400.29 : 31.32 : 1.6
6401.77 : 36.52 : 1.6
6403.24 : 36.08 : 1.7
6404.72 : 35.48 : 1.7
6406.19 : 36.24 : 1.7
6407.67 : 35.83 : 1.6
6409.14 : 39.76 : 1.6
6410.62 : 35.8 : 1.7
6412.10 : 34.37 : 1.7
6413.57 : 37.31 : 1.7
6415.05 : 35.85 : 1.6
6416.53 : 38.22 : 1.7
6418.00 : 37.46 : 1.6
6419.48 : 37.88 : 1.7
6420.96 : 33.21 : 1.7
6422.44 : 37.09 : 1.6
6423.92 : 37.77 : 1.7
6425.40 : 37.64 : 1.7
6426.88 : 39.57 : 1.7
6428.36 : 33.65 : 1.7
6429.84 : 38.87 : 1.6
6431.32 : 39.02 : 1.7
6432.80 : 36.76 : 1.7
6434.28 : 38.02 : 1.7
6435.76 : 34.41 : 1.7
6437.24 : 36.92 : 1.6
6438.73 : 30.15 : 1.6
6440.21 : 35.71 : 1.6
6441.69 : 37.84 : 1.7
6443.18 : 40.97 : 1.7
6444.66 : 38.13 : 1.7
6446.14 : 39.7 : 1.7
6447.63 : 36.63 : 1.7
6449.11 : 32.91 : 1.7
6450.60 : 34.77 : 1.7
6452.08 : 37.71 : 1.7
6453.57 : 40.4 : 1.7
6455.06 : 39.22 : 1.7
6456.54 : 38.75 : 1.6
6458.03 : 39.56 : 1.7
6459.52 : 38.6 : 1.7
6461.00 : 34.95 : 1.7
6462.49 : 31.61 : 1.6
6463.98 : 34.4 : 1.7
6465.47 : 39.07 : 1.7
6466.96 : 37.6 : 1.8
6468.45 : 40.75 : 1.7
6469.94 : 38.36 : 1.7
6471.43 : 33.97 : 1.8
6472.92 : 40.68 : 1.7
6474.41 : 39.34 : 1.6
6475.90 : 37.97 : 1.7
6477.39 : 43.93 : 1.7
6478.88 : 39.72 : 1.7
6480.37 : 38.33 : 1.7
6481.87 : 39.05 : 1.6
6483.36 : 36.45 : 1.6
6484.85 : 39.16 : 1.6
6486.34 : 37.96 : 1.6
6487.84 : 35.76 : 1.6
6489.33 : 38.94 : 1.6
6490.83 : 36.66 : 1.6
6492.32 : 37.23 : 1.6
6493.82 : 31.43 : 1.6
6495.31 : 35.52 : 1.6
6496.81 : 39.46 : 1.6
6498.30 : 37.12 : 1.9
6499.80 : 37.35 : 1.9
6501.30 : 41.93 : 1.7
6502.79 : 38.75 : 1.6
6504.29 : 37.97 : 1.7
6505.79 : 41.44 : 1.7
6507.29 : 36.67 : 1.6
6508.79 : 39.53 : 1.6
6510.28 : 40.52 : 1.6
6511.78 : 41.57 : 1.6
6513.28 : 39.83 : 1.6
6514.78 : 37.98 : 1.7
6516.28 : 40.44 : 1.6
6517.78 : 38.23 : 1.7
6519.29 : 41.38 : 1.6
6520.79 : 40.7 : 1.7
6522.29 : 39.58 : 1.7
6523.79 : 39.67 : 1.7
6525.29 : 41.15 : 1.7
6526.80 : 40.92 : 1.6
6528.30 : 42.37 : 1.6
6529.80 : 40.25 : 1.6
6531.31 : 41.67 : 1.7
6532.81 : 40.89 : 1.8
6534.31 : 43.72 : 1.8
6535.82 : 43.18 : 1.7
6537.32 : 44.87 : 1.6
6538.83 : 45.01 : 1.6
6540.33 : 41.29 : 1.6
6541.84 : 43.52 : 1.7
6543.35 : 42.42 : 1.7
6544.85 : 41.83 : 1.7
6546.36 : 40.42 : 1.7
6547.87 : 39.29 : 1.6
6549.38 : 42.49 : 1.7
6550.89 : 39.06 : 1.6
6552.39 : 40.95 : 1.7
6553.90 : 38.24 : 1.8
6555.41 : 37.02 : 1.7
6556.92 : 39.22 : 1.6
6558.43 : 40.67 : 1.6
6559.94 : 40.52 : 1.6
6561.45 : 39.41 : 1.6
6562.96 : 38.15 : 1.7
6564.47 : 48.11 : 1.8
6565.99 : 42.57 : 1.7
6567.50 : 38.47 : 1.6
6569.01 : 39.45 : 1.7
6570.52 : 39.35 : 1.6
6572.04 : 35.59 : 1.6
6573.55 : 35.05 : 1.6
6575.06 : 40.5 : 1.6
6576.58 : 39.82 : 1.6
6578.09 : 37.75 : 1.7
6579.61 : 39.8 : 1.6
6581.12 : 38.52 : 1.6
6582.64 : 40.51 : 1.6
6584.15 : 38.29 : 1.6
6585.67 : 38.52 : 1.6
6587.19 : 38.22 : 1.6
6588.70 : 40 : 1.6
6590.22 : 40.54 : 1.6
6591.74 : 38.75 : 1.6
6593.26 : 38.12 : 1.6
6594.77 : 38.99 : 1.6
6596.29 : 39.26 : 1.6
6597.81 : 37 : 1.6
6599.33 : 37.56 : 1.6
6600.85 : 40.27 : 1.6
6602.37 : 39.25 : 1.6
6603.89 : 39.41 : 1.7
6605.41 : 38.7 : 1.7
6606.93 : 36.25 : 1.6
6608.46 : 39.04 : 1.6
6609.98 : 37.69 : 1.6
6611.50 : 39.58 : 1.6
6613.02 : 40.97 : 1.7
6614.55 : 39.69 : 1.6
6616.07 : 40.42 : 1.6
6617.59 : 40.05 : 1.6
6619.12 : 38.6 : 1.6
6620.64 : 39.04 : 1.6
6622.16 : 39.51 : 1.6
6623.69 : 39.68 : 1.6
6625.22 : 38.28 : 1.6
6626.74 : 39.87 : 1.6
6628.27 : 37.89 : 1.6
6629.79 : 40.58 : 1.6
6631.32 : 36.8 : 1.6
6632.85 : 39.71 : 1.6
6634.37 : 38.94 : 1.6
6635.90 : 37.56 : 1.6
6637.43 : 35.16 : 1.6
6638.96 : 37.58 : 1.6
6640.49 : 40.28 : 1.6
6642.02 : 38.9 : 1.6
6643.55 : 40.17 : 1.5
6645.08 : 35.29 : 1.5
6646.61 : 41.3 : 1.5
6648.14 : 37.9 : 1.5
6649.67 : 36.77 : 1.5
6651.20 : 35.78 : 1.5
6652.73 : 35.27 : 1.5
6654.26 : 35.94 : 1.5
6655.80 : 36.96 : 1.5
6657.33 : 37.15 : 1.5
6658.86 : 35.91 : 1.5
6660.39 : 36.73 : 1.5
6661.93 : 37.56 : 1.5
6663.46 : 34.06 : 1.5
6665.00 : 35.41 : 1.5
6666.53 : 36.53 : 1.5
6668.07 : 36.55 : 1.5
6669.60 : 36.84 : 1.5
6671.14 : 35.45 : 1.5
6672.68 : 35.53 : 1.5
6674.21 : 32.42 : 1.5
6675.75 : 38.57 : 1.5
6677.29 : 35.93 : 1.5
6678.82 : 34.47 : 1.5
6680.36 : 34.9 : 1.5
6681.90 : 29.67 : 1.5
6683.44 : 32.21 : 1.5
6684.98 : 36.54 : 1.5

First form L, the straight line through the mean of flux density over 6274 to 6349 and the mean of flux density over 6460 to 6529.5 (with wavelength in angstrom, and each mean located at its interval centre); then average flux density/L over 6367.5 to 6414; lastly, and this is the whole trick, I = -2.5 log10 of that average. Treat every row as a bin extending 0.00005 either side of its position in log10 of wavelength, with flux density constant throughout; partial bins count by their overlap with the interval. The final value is 0.04 mag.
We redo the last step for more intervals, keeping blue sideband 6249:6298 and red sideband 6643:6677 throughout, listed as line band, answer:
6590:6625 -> -0.11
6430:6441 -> -0.15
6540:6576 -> -0.18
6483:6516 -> -0.17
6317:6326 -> -0.11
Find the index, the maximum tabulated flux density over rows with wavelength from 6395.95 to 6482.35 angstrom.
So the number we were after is 43.93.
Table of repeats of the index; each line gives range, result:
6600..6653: 41.3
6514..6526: 41.38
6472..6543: 45.01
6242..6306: 32.03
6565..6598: 42.57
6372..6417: 39.76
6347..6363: 38.1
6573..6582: 40.5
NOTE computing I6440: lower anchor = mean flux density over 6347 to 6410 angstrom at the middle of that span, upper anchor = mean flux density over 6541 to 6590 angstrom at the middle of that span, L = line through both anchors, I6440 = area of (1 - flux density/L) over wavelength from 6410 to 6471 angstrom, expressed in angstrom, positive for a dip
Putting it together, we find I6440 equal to -2.5 angstrom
